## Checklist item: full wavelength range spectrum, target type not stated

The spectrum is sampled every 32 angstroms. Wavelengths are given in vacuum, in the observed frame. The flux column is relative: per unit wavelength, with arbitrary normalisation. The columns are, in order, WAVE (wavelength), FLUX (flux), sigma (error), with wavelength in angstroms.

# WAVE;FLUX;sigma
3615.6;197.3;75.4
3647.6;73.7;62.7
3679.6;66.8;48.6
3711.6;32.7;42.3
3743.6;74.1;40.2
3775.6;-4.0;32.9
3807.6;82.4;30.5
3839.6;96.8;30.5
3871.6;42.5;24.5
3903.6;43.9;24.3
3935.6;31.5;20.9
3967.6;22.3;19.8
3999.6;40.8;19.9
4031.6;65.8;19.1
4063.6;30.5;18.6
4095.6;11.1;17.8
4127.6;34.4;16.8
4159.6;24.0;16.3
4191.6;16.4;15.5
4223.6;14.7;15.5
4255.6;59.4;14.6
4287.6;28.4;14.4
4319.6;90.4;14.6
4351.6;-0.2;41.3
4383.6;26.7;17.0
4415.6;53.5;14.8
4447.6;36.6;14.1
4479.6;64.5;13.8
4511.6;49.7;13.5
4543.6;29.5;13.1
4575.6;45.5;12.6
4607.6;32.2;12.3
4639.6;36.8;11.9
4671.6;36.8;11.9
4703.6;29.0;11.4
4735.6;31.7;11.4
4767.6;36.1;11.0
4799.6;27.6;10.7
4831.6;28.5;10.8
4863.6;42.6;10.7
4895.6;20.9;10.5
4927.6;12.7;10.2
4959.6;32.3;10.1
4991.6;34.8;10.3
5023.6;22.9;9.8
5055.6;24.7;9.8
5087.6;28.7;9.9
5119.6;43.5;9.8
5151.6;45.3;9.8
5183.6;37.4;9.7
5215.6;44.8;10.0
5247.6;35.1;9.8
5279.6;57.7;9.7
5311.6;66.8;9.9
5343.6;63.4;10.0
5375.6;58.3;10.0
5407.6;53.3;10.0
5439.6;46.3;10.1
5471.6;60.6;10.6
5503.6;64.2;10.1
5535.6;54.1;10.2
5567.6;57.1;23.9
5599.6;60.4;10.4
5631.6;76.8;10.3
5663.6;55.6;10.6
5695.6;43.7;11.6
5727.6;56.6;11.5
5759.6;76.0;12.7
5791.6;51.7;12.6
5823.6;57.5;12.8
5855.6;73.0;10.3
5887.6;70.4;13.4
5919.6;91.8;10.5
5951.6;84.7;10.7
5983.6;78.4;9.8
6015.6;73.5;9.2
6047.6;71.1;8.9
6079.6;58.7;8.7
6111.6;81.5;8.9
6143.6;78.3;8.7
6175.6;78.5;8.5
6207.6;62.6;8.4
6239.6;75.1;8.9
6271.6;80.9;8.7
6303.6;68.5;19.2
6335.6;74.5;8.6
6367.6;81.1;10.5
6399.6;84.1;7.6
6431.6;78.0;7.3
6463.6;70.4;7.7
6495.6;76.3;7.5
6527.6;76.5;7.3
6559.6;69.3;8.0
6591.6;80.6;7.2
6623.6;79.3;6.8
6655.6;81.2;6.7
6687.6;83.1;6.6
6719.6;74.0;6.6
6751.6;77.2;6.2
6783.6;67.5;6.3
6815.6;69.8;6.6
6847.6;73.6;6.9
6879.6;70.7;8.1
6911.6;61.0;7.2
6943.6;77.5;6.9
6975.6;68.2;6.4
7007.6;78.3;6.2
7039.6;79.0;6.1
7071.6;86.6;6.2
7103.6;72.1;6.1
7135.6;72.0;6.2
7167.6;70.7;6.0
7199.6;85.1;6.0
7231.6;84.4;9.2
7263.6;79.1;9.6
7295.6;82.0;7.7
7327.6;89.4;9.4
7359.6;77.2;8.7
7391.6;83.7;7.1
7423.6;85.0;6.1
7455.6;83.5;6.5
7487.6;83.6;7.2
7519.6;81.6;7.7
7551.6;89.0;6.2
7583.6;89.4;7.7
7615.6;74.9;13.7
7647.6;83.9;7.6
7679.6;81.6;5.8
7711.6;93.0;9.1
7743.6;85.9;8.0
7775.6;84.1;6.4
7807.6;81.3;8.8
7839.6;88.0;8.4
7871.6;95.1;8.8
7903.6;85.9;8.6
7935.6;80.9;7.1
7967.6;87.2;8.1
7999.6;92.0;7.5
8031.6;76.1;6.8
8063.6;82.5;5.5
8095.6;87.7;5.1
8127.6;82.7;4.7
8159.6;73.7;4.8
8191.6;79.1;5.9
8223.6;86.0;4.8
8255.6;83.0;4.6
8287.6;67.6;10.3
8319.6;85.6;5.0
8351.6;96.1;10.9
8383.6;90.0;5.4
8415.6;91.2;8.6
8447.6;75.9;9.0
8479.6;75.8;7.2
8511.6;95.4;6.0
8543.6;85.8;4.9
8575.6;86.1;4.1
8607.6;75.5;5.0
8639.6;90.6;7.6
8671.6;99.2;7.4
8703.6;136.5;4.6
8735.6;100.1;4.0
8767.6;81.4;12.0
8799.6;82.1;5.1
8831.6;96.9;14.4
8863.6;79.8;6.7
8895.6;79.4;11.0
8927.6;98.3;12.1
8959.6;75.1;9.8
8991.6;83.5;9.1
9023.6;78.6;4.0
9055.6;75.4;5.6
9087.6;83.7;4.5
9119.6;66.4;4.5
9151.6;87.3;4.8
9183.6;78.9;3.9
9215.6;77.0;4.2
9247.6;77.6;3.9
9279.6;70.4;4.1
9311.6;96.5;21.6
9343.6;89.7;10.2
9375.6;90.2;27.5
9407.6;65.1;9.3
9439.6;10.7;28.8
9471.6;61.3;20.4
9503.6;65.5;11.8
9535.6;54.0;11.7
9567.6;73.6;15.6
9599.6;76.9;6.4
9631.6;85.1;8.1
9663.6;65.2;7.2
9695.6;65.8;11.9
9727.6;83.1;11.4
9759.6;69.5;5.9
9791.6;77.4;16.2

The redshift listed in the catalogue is 0.327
